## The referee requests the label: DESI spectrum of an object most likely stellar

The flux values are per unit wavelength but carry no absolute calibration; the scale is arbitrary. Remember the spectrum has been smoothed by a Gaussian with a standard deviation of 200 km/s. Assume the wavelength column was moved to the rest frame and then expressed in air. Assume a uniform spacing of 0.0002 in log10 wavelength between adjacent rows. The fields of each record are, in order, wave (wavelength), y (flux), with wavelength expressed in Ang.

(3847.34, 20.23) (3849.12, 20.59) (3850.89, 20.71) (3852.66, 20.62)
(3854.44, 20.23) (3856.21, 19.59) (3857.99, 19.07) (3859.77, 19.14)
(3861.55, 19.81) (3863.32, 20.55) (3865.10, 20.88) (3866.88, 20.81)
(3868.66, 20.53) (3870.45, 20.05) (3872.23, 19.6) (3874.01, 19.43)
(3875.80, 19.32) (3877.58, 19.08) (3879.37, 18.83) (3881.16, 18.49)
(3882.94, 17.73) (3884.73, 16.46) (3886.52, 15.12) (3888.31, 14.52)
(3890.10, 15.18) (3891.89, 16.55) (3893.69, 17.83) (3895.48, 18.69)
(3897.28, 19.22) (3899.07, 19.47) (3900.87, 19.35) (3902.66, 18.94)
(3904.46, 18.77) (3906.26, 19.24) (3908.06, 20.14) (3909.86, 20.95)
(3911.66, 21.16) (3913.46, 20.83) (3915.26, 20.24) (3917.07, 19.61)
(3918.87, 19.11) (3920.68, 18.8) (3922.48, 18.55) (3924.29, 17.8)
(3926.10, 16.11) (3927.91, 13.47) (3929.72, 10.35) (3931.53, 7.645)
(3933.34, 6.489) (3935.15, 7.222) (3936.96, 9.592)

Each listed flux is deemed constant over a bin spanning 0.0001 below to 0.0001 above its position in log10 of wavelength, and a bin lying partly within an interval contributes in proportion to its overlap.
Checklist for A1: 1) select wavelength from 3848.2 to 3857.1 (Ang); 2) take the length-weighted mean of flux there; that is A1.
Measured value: 20.3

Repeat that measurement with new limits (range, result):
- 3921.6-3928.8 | 16.5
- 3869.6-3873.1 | 19.8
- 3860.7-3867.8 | 20.5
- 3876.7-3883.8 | 18.5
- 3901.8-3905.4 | 18.8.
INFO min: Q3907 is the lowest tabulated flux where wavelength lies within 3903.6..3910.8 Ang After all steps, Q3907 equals 18.77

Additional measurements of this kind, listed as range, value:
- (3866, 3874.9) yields 19.43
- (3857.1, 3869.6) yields 19.07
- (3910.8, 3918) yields 19.61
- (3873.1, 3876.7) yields 19.32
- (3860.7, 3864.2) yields 19.81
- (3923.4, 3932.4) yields 7.645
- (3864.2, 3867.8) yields 20.81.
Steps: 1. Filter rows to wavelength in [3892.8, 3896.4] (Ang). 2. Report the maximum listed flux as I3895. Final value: 18.69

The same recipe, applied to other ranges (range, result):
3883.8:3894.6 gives 17.83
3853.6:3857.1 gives 20.23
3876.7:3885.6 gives 19.08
